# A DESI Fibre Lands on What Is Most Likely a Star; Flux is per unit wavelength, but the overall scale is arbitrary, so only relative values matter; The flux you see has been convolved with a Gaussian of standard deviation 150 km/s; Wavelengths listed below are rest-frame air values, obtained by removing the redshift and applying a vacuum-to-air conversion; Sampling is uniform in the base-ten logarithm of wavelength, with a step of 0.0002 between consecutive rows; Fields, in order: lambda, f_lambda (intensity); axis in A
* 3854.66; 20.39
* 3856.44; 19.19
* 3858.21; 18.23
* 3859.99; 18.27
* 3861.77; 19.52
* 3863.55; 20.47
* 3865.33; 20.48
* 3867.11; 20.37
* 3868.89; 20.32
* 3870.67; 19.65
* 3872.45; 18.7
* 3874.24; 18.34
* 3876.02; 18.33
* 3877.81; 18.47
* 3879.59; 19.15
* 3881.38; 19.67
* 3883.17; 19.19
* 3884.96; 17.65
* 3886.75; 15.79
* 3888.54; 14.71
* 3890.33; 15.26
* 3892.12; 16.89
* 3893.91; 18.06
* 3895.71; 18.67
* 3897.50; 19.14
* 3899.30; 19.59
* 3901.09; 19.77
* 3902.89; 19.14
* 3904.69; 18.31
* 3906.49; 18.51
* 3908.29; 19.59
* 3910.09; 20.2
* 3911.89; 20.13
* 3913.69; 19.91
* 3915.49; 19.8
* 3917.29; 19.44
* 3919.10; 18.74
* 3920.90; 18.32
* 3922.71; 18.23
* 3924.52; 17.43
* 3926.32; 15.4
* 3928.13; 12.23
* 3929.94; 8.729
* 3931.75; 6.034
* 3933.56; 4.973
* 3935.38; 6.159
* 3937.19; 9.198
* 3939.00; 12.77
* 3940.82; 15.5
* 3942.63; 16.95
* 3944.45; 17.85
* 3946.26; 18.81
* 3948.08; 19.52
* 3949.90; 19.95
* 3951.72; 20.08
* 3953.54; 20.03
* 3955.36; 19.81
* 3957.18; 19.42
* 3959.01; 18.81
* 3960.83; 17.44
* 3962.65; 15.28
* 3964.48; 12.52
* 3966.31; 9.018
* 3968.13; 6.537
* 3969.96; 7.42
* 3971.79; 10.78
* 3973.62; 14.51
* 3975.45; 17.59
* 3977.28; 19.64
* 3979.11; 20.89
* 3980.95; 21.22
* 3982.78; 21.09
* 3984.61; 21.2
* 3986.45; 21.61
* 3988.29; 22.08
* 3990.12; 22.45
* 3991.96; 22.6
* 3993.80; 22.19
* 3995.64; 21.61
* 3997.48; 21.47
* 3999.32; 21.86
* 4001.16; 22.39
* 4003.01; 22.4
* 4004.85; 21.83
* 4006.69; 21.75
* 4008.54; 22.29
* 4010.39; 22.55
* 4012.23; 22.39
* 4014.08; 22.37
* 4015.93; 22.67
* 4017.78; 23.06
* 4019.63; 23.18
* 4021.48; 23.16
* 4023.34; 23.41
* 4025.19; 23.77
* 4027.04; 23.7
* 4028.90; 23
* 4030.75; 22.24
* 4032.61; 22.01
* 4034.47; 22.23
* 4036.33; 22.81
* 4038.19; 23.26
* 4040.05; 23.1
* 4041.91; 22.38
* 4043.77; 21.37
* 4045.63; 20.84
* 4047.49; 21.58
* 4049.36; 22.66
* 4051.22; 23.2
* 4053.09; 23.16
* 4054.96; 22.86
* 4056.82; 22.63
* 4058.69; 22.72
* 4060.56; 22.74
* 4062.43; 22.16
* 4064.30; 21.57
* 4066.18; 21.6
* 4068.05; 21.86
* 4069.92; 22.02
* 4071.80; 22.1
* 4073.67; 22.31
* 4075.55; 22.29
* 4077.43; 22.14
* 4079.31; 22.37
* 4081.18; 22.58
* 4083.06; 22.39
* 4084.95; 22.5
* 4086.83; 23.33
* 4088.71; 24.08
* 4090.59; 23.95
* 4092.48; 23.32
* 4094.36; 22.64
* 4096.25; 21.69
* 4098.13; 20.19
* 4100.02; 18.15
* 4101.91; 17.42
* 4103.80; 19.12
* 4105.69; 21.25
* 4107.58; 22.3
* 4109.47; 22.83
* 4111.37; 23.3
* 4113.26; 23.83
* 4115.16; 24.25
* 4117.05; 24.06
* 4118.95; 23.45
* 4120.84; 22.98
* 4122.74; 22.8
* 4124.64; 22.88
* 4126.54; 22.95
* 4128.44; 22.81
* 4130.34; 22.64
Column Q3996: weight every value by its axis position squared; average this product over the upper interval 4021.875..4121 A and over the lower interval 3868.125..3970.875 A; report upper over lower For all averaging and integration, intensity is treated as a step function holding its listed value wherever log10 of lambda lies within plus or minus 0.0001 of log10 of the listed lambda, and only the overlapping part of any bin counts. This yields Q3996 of 1.46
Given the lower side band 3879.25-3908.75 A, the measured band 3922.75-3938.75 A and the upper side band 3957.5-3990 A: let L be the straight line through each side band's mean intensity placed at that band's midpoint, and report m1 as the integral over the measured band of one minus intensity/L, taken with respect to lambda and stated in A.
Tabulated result 6.3 A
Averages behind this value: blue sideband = 18.1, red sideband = 16.5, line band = 10.6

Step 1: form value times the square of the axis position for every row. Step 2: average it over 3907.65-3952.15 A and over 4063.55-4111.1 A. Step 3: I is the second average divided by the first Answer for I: 1.50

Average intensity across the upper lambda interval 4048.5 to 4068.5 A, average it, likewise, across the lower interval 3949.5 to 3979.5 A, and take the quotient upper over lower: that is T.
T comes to 1.43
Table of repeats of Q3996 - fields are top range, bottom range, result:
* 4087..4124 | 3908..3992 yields 1.46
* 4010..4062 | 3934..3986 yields 1.47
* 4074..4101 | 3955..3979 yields 1.62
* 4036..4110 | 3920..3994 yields 1.45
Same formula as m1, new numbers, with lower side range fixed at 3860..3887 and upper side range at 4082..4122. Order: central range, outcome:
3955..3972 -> 5.61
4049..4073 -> -0.79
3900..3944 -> 9.07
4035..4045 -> -0.52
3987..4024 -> -2.56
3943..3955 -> 0.52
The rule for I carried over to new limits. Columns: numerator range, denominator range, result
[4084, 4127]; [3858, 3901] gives 1.35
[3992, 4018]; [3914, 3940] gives 1.71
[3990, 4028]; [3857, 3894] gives 1.31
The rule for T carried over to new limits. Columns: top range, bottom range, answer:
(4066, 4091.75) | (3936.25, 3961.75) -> 1.28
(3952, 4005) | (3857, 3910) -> 0.99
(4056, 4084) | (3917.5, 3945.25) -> 1.66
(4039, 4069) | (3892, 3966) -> 1.33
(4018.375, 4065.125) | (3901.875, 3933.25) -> 1.34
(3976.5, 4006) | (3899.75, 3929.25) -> 1.18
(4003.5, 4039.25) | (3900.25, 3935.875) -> 1.41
